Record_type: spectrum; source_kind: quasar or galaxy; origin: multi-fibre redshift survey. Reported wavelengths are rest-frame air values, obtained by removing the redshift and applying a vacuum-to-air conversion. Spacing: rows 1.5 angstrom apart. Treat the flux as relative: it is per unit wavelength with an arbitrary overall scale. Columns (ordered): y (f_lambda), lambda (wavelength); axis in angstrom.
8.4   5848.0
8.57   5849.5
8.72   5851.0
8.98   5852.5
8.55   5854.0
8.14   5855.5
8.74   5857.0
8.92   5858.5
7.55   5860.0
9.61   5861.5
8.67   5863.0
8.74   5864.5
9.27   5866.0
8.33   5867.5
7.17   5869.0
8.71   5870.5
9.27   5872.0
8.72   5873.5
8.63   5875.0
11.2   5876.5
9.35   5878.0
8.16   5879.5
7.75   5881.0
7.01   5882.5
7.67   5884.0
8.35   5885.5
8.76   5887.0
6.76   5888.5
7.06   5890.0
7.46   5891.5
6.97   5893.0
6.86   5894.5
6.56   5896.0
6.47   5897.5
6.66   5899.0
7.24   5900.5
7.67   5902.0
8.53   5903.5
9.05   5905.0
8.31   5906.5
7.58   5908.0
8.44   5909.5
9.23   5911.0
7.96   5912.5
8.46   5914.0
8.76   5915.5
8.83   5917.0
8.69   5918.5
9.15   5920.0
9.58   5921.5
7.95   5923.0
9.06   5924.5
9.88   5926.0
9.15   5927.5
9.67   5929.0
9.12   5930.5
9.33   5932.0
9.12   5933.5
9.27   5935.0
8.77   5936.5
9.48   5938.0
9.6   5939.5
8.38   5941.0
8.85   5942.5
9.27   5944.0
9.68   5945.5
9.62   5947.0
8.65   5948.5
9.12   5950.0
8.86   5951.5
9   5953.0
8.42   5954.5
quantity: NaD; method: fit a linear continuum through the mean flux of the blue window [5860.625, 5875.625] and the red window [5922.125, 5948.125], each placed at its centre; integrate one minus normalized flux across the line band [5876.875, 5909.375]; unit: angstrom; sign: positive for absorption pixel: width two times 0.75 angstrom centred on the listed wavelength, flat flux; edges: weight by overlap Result 4.37 angstrom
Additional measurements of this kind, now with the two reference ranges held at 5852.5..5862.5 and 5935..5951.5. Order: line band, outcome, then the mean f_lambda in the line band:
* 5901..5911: 0.7 angstrom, 8.31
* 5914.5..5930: -0.1 angstrom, 9.06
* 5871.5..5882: -0.3 angstrom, 8.96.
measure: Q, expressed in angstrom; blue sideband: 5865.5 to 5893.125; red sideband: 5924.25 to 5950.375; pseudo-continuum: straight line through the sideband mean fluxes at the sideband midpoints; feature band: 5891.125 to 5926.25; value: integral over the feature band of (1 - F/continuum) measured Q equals 2.6 angstrom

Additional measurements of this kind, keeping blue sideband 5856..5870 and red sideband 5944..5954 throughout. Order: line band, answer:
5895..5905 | 1.69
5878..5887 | 0.71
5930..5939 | -0.15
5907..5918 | 0.53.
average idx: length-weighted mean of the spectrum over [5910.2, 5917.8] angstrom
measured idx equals 8.65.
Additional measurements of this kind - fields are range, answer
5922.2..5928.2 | 9.01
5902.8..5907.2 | 8.63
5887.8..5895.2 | 7.02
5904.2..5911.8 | 8.52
